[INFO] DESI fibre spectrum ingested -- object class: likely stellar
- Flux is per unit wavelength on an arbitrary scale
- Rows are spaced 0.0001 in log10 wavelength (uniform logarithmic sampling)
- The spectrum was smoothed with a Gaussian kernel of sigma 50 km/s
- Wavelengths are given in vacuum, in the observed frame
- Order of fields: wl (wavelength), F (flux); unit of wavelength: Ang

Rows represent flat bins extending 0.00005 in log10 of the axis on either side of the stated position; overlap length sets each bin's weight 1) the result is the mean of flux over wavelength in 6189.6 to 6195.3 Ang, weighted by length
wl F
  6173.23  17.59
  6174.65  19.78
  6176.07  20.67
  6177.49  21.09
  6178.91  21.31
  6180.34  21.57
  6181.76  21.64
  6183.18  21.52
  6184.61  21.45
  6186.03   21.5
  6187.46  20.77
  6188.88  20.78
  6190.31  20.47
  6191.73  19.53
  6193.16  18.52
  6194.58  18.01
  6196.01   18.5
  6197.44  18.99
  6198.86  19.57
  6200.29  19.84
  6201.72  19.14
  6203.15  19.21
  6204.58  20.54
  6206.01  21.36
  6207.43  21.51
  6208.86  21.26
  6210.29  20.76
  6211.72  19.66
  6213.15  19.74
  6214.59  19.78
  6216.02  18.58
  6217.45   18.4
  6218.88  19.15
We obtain 19.1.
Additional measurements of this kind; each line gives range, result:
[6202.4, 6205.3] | 19.8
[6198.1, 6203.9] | 19.4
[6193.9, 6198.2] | 18.5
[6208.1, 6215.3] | 20.2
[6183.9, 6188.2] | 21.3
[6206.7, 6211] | 21.2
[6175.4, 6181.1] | 21.2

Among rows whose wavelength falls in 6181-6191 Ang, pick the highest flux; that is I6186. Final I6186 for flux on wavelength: 21.64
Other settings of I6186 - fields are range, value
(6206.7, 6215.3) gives 21.51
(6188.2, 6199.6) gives 20.78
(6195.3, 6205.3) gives 20.54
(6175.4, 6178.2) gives 21.09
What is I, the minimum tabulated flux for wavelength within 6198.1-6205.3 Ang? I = 19.14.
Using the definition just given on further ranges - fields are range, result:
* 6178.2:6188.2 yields 20.77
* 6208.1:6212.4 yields 19.66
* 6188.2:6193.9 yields 18.52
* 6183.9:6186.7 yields 21.45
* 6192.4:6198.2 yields 18.01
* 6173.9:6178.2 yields 19.78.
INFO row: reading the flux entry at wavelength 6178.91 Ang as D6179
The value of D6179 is 21.31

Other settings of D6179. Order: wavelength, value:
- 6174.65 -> 19.78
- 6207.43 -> 21.51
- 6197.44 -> 18.99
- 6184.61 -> 21.45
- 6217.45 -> 18.4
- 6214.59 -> 19.78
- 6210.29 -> 20.76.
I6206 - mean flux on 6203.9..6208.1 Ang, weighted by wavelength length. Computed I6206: 21.2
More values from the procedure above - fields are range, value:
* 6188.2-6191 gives 20.6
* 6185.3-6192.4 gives 20.6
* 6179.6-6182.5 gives 21.6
